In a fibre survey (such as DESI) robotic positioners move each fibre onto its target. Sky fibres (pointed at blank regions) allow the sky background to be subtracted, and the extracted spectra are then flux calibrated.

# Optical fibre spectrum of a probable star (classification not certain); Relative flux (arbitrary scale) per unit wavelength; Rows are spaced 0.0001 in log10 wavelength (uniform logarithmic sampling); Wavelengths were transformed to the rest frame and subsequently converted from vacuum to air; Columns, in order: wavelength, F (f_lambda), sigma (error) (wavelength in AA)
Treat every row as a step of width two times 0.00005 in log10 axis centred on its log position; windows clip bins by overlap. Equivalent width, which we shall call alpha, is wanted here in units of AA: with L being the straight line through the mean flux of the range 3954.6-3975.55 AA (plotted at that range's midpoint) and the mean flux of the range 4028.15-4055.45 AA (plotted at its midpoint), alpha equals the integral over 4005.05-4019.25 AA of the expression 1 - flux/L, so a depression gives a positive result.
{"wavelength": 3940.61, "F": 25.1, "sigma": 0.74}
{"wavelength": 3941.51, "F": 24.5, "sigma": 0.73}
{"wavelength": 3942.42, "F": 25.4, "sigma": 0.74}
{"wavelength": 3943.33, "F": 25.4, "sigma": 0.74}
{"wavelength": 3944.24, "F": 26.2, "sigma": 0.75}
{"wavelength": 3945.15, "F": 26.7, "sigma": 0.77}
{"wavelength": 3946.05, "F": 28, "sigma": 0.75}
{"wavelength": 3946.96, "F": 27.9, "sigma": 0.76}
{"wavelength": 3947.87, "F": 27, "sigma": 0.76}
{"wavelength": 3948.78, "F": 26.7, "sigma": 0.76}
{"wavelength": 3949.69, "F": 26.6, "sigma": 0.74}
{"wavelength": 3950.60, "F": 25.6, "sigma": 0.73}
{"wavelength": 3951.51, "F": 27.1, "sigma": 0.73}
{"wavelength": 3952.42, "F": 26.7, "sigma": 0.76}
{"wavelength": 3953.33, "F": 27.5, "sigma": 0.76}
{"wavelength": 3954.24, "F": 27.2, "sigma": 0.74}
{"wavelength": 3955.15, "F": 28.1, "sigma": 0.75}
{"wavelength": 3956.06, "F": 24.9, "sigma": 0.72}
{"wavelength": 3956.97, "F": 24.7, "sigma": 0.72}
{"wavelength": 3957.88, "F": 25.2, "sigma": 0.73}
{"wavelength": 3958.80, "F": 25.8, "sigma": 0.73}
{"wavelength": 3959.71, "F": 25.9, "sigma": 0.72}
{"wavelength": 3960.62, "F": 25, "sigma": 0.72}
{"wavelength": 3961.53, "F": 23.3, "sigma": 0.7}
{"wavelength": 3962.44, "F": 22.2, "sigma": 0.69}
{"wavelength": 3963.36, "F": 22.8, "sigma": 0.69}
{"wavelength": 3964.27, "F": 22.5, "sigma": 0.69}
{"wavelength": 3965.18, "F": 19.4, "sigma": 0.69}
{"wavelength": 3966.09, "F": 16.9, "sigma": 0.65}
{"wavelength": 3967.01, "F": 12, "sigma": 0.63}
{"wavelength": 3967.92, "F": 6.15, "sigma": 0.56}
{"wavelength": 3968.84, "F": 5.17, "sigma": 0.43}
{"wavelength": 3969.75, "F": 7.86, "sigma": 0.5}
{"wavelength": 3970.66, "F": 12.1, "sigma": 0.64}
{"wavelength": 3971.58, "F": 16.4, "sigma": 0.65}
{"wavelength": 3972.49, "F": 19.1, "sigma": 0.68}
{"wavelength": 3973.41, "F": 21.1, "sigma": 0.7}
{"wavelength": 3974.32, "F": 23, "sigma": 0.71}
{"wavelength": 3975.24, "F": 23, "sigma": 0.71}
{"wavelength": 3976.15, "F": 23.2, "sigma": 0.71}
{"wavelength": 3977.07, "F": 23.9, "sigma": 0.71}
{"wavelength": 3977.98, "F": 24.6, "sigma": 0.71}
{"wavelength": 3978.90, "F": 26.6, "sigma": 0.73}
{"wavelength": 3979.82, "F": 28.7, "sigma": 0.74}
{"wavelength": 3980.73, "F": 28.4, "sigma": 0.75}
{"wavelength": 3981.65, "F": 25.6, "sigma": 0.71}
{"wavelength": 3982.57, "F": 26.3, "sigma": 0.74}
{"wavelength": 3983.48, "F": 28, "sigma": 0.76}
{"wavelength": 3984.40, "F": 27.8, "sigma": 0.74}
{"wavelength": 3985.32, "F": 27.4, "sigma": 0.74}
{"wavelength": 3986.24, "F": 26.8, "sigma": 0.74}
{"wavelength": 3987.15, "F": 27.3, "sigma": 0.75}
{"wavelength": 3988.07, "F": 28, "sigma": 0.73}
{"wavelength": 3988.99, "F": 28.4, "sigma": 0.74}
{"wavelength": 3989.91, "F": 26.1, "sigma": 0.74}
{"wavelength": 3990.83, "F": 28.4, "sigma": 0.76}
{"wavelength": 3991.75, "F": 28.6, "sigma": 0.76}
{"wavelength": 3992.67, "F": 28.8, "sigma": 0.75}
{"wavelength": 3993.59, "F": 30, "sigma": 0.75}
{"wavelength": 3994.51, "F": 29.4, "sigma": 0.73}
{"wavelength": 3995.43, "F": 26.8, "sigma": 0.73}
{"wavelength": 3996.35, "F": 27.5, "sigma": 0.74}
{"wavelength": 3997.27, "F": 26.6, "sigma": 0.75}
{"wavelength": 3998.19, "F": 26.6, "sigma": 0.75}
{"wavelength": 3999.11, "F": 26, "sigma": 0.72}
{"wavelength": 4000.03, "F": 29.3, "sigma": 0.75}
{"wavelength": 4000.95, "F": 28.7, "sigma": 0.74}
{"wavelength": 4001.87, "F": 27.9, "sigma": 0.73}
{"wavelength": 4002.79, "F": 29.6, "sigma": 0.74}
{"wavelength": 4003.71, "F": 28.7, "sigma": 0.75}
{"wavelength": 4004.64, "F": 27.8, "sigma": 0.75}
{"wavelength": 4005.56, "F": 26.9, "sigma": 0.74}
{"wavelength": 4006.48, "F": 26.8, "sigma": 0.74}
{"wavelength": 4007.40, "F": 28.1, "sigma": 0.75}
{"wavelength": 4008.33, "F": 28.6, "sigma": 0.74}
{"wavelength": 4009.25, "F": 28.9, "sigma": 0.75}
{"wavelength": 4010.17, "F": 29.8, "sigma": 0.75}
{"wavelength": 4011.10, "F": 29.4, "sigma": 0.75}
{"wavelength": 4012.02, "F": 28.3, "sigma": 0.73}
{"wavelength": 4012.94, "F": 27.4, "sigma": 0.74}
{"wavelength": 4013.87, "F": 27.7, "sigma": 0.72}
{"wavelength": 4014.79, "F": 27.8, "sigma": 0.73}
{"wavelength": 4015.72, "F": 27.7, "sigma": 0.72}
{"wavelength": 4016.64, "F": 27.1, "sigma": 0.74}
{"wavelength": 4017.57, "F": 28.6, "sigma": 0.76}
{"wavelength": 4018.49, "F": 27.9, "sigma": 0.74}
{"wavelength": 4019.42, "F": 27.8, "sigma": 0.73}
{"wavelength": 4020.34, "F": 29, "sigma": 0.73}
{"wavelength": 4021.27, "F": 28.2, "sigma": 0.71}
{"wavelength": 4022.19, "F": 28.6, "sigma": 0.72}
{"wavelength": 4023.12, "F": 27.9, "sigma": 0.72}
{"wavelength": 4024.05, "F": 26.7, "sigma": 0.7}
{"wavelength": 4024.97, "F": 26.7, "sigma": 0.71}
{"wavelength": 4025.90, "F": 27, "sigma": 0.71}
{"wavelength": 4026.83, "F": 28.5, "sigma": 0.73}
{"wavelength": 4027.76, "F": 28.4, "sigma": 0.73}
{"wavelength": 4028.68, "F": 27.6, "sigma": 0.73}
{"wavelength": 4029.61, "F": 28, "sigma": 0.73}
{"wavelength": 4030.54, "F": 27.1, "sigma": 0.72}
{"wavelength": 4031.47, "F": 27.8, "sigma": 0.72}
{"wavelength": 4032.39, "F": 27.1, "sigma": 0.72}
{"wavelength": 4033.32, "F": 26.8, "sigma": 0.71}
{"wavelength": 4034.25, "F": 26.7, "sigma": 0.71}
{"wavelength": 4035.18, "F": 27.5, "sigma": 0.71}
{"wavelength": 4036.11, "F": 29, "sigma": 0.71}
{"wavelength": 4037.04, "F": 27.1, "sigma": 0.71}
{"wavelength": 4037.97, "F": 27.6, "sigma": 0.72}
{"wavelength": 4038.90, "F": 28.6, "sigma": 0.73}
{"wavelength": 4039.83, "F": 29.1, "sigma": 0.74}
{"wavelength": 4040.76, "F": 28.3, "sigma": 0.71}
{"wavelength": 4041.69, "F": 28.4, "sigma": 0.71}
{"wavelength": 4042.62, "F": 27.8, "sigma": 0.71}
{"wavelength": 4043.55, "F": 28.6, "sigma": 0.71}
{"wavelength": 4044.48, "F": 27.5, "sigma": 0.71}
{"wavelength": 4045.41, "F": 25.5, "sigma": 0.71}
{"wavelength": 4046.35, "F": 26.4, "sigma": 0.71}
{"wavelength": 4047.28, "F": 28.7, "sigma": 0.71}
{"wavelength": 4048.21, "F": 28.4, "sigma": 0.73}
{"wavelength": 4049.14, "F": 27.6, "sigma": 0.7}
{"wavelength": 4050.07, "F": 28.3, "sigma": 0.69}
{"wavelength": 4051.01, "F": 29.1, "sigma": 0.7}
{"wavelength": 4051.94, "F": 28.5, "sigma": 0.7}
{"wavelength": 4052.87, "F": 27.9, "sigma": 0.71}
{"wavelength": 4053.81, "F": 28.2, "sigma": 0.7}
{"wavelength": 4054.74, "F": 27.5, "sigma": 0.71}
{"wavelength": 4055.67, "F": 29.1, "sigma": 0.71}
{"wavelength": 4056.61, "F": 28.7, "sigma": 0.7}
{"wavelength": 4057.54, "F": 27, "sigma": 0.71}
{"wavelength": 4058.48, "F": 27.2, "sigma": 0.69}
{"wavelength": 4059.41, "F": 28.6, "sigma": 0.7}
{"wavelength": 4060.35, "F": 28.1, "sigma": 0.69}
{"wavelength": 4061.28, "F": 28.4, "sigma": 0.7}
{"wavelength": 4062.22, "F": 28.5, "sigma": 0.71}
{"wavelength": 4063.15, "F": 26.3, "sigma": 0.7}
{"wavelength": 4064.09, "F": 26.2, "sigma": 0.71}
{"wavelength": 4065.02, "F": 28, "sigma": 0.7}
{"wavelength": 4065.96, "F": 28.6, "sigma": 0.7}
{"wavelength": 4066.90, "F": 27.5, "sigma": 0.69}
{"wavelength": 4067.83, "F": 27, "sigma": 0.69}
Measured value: -1.95 AA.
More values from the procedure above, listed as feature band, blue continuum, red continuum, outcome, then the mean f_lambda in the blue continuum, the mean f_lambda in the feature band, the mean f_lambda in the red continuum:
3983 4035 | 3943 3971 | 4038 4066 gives -4.9 AA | 22.6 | 27.9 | 28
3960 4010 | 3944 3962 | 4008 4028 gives 5.2 AA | 26.3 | 24.4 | 28.1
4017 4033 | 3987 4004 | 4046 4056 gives 0.2 AA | 28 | 27.8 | 28.2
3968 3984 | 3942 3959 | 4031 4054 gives 3.5 AA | 26.5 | 21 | 27.9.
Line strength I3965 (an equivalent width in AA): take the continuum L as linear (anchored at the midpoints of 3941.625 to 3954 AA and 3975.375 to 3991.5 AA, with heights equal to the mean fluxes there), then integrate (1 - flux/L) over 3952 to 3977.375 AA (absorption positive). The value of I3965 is 5.66 AA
